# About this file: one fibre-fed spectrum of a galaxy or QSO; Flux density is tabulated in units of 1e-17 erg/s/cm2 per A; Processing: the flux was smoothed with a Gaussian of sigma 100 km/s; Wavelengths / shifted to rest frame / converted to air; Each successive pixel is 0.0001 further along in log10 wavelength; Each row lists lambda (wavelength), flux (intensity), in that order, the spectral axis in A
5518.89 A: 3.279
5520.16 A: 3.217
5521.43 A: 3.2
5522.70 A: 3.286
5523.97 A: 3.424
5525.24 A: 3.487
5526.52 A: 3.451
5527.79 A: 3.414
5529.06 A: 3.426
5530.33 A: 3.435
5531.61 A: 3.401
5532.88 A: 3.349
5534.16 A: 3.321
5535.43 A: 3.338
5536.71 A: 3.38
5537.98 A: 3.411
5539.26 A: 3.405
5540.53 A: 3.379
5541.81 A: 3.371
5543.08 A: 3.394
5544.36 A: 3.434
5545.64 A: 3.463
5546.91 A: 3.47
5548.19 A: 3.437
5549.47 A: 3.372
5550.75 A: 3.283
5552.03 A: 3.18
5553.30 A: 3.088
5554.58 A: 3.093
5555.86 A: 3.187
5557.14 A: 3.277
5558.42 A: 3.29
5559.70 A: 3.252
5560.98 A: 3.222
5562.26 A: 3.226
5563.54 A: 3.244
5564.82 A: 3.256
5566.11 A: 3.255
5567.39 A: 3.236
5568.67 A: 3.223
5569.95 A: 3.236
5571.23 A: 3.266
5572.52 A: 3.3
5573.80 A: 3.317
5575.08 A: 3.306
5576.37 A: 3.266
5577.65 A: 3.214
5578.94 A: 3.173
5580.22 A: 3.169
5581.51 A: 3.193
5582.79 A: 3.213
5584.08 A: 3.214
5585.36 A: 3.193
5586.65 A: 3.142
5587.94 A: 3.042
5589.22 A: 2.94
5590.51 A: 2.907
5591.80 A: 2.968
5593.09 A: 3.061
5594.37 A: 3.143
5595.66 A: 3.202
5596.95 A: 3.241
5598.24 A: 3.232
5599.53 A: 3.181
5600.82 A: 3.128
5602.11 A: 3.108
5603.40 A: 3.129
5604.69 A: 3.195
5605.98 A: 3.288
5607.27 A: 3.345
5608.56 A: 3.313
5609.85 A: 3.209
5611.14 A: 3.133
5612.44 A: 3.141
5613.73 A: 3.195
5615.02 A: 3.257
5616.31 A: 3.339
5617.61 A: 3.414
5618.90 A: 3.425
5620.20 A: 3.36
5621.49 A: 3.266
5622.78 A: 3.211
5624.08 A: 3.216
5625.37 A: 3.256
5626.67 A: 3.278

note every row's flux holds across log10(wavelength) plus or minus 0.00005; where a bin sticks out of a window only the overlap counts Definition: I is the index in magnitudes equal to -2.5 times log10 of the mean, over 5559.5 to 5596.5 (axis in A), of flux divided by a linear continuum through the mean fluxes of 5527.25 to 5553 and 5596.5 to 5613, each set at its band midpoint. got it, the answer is 0.031 mag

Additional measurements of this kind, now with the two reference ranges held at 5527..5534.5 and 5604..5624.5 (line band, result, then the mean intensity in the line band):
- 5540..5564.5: 0.02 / 3.3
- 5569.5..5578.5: 0.02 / 3.27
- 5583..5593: 0.08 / 3.06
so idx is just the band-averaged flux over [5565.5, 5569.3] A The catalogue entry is 3.24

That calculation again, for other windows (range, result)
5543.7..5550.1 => 3.43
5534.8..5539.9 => 3.38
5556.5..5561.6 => 3.26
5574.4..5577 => 3.28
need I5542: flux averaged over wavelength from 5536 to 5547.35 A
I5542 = 3.41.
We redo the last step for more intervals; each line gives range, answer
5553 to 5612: 3.19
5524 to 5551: 3.4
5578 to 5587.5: 3.18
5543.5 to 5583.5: 3.26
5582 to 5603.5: 3.12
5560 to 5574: 3.25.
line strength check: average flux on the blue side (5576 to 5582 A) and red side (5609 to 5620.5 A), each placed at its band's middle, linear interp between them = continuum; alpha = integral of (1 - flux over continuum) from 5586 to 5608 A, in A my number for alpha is 0.7 A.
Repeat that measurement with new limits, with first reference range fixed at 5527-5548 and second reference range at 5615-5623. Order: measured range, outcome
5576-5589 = 0.7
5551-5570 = 0.9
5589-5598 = 0.7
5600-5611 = 0.5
